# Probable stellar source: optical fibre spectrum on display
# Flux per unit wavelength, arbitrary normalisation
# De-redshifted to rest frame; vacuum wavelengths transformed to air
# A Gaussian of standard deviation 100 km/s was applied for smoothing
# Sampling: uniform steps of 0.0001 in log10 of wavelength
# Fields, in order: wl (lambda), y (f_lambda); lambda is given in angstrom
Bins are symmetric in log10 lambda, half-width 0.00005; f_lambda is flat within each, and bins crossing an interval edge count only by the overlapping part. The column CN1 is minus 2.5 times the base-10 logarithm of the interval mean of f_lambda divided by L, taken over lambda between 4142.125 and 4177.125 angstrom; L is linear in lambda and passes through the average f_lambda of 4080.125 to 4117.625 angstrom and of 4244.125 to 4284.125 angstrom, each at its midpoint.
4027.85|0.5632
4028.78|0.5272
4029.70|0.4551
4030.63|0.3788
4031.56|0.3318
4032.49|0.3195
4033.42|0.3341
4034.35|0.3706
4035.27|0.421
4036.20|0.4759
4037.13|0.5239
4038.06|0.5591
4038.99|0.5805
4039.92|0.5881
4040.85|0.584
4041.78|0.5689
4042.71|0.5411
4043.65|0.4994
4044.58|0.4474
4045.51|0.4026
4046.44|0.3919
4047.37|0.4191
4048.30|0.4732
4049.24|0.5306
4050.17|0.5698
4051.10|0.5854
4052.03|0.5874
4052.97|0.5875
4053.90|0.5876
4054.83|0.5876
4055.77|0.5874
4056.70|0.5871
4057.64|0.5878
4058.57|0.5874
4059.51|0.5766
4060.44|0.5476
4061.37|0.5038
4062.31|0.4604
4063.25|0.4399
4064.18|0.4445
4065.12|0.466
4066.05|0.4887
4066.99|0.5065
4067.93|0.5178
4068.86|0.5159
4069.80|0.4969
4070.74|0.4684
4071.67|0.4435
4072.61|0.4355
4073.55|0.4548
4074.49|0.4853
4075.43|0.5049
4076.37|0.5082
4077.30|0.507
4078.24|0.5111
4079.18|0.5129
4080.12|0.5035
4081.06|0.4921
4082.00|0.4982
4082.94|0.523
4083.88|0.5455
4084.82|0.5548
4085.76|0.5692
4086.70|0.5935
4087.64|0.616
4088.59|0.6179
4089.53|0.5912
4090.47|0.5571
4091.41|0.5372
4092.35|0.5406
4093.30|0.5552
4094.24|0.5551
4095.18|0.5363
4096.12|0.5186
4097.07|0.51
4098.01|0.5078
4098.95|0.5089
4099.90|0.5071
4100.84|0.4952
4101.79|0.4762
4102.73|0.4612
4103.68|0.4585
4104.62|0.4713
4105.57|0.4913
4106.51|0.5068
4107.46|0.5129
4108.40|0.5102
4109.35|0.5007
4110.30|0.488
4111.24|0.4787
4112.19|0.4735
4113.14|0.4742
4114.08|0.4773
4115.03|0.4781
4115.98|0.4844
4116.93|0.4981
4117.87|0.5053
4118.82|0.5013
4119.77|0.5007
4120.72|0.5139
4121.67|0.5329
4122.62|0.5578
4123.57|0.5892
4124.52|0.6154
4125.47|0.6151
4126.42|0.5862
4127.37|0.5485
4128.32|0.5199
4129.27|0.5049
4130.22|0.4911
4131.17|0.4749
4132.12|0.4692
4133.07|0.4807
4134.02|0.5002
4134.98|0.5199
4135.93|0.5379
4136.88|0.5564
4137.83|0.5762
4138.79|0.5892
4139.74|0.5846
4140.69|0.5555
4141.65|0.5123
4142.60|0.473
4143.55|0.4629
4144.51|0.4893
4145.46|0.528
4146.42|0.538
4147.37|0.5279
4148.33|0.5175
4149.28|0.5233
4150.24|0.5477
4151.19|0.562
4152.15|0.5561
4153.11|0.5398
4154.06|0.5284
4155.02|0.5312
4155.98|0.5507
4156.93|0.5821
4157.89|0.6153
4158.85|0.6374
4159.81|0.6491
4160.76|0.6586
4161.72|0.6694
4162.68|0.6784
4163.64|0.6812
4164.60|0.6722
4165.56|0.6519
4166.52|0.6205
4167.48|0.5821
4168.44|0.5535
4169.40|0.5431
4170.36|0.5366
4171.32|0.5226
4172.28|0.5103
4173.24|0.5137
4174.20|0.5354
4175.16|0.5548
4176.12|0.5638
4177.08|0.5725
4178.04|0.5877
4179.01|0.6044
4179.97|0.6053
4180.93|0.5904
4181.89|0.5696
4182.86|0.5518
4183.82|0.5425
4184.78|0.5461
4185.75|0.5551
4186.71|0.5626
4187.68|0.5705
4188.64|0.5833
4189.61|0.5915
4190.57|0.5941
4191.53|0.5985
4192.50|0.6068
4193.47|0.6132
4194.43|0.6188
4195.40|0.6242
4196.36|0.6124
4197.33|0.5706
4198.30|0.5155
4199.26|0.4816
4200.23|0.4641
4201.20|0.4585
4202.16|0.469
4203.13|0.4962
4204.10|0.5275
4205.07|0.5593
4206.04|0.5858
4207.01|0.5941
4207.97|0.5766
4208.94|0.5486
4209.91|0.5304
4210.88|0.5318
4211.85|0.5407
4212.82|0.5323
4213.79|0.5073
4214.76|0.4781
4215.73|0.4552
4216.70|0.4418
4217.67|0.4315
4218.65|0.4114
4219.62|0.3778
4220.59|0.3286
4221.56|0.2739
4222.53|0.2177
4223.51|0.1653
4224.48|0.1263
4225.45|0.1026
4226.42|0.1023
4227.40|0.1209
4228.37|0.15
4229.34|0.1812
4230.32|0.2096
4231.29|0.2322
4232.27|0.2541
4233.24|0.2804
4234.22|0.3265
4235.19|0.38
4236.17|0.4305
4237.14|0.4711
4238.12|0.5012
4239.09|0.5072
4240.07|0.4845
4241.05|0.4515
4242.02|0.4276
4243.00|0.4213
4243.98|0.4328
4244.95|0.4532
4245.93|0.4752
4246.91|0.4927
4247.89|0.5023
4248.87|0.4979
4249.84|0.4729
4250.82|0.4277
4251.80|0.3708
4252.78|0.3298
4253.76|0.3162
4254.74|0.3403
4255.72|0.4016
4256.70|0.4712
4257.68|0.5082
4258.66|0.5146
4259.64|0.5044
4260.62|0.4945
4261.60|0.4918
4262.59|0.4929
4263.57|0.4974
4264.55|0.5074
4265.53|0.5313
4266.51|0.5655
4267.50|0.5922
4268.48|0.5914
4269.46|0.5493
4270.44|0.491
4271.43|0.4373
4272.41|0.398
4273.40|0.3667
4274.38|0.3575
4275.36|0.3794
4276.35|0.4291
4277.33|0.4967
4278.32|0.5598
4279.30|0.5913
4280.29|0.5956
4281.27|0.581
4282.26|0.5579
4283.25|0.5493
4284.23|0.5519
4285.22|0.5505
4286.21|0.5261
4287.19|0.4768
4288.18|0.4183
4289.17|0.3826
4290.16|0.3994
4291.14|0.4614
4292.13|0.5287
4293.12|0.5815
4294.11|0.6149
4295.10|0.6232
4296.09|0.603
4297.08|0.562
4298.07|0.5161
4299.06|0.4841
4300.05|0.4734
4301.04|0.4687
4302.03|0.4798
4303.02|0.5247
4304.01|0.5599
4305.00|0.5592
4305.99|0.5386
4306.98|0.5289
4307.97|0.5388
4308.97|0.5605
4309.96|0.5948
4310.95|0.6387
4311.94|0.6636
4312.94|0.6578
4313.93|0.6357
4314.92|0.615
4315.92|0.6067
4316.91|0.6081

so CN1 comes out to -0.130 mag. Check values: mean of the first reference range 0.517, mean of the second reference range 0.48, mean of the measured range 0.567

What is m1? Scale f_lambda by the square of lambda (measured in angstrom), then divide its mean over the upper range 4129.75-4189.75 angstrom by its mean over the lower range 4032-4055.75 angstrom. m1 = 1.2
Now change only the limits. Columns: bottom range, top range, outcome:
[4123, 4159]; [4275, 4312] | 1.05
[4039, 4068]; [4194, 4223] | 1.01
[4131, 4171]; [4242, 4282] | 0.89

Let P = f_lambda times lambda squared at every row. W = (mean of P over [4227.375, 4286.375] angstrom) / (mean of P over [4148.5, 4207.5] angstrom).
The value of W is 0.8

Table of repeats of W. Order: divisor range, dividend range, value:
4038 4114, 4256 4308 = 1.09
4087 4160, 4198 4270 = 0.85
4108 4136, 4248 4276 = 0.96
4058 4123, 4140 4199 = 1.16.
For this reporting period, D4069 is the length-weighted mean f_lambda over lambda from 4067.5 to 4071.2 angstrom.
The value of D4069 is 0.5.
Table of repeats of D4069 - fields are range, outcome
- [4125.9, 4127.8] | 0.569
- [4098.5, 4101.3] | 0.503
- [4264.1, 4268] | 0.55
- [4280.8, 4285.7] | 0.557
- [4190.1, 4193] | 0.599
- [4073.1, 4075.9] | 0.481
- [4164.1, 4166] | 0.662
